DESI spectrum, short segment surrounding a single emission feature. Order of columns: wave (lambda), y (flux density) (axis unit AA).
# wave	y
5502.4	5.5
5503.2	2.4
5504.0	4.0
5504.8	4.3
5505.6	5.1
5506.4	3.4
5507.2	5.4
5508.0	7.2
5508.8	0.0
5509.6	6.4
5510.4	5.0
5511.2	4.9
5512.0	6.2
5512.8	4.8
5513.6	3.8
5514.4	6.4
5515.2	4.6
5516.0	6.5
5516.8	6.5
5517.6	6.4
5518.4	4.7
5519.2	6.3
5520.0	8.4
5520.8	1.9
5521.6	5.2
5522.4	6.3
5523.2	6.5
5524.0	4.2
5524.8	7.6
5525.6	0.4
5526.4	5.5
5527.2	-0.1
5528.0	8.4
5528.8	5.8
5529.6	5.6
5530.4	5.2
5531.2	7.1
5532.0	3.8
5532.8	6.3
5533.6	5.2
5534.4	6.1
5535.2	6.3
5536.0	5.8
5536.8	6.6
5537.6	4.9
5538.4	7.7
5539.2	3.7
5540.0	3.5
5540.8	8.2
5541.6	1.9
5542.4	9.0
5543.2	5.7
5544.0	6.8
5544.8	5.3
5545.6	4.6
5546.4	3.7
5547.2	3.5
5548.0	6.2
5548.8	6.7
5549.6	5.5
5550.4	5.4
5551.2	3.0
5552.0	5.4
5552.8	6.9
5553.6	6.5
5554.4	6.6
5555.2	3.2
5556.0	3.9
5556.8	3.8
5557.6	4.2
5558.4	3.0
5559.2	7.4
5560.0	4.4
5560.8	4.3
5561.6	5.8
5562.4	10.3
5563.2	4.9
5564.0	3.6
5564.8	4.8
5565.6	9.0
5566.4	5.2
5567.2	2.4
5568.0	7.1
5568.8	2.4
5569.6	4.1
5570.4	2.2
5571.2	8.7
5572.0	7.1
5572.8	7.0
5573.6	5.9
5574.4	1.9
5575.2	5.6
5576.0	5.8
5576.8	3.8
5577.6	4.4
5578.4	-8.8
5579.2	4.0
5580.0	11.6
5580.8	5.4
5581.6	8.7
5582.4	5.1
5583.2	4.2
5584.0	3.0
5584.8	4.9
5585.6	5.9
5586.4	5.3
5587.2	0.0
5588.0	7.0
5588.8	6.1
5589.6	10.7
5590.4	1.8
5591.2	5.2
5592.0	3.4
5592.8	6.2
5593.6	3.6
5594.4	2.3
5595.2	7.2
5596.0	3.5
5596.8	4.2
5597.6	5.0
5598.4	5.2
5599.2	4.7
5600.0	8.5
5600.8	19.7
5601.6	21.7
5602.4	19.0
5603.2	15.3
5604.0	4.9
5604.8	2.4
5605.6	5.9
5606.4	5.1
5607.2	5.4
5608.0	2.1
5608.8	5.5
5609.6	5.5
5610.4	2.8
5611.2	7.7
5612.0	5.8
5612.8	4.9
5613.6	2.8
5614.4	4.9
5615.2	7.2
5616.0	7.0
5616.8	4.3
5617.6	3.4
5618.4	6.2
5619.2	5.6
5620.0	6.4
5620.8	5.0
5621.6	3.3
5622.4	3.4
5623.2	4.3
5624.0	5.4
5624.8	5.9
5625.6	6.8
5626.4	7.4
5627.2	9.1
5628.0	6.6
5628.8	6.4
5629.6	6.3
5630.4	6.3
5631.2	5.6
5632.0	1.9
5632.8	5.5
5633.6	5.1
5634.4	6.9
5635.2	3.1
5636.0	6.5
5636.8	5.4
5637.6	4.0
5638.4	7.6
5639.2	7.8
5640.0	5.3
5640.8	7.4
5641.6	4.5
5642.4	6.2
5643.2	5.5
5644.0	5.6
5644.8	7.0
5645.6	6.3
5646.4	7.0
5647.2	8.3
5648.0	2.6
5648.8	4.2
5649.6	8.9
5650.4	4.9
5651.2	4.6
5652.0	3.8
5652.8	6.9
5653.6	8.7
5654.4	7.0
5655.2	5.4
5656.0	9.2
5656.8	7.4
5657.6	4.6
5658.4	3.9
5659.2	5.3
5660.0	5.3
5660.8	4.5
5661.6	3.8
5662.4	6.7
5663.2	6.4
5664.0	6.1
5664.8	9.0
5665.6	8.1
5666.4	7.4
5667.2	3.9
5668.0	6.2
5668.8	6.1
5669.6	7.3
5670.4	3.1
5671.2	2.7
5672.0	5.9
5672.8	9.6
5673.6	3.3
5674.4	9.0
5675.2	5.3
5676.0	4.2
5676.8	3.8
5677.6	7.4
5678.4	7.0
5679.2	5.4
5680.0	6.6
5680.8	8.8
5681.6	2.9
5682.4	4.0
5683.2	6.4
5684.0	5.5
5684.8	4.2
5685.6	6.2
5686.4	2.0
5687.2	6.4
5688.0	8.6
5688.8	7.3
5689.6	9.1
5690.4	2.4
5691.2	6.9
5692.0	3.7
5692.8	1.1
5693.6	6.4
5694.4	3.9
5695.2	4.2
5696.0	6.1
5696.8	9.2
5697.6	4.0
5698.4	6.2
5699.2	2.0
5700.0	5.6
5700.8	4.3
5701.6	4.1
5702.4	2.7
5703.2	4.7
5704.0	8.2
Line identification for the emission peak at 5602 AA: H-beta 4861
